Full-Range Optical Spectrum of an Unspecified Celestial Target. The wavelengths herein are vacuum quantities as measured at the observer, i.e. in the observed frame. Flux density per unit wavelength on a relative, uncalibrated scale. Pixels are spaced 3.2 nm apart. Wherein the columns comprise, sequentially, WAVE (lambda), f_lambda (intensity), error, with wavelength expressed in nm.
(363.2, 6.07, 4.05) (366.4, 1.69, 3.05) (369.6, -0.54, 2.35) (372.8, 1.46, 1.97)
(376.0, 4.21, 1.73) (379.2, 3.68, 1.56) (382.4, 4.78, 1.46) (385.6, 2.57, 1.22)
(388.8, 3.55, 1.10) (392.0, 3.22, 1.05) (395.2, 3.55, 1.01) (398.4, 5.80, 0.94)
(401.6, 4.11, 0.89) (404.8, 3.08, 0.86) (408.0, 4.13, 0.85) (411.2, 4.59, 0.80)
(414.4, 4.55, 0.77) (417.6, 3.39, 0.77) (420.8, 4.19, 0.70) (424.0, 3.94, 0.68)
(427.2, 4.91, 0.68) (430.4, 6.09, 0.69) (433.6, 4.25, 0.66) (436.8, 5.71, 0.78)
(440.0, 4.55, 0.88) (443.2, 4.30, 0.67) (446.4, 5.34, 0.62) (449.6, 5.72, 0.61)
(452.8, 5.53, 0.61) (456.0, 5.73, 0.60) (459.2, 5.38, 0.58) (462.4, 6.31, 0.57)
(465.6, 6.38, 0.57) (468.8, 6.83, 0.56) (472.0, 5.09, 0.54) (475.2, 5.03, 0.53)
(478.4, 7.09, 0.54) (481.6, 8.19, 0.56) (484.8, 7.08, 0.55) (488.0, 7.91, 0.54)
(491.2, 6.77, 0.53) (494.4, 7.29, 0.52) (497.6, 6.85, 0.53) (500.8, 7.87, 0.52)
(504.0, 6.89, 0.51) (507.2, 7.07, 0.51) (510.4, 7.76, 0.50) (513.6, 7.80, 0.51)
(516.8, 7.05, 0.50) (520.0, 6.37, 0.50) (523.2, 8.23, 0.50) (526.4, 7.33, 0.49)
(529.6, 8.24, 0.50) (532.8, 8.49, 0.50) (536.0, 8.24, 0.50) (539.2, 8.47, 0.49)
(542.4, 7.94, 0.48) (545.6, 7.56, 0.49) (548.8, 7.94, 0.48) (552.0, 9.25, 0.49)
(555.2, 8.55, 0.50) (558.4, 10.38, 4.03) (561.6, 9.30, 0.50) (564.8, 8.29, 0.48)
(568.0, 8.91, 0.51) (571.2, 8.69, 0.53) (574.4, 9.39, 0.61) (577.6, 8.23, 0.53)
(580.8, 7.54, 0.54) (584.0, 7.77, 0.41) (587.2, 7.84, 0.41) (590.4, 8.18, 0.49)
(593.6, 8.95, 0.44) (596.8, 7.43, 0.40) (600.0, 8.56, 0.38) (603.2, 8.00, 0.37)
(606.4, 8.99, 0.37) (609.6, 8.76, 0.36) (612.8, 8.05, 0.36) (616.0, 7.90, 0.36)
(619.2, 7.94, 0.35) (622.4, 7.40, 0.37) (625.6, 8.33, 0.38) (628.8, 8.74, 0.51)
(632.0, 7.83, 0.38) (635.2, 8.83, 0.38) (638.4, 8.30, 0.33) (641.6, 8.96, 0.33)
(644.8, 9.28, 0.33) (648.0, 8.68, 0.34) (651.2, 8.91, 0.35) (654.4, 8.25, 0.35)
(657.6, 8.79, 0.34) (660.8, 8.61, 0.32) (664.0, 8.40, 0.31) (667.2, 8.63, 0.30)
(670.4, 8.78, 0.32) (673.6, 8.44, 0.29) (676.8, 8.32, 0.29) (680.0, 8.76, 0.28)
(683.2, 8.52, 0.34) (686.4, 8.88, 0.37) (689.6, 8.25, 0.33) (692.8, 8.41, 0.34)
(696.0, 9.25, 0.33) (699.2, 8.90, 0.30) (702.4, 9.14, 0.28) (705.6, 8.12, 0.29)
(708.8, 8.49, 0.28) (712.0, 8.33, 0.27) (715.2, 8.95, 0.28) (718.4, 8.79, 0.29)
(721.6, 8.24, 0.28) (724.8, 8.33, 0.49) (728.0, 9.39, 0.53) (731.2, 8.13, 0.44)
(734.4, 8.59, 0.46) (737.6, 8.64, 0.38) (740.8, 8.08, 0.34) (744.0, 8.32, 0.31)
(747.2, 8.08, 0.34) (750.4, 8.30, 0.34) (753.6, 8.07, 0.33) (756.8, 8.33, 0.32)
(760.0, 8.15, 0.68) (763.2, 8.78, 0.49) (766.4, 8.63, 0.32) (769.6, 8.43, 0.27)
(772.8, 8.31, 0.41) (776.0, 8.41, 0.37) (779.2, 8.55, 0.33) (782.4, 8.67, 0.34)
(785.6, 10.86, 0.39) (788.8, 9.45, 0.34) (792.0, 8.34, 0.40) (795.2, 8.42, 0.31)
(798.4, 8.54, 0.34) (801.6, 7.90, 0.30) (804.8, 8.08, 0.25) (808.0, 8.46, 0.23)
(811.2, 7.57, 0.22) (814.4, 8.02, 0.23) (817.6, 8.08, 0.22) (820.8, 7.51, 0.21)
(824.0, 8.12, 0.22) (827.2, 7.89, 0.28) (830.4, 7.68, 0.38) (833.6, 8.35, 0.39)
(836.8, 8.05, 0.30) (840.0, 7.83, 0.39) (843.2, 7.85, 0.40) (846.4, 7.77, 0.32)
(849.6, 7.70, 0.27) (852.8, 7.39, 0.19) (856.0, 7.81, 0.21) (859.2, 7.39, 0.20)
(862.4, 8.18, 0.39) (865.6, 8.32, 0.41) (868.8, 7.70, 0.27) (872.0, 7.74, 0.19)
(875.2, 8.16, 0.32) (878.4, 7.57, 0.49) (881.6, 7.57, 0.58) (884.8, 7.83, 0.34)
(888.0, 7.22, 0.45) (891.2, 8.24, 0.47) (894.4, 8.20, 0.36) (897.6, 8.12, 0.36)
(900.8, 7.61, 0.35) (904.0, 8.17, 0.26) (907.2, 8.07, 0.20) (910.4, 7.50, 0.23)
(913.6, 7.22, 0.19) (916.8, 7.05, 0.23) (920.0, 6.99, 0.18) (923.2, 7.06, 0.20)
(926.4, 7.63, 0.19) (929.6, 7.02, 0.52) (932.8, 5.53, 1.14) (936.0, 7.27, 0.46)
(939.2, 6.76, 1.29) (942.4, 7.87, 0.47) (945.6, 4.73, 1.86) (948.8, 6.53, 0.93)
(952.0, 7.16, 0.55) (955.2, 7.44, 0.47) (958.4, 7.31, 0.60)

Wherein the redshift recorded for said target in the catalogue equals 0.20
